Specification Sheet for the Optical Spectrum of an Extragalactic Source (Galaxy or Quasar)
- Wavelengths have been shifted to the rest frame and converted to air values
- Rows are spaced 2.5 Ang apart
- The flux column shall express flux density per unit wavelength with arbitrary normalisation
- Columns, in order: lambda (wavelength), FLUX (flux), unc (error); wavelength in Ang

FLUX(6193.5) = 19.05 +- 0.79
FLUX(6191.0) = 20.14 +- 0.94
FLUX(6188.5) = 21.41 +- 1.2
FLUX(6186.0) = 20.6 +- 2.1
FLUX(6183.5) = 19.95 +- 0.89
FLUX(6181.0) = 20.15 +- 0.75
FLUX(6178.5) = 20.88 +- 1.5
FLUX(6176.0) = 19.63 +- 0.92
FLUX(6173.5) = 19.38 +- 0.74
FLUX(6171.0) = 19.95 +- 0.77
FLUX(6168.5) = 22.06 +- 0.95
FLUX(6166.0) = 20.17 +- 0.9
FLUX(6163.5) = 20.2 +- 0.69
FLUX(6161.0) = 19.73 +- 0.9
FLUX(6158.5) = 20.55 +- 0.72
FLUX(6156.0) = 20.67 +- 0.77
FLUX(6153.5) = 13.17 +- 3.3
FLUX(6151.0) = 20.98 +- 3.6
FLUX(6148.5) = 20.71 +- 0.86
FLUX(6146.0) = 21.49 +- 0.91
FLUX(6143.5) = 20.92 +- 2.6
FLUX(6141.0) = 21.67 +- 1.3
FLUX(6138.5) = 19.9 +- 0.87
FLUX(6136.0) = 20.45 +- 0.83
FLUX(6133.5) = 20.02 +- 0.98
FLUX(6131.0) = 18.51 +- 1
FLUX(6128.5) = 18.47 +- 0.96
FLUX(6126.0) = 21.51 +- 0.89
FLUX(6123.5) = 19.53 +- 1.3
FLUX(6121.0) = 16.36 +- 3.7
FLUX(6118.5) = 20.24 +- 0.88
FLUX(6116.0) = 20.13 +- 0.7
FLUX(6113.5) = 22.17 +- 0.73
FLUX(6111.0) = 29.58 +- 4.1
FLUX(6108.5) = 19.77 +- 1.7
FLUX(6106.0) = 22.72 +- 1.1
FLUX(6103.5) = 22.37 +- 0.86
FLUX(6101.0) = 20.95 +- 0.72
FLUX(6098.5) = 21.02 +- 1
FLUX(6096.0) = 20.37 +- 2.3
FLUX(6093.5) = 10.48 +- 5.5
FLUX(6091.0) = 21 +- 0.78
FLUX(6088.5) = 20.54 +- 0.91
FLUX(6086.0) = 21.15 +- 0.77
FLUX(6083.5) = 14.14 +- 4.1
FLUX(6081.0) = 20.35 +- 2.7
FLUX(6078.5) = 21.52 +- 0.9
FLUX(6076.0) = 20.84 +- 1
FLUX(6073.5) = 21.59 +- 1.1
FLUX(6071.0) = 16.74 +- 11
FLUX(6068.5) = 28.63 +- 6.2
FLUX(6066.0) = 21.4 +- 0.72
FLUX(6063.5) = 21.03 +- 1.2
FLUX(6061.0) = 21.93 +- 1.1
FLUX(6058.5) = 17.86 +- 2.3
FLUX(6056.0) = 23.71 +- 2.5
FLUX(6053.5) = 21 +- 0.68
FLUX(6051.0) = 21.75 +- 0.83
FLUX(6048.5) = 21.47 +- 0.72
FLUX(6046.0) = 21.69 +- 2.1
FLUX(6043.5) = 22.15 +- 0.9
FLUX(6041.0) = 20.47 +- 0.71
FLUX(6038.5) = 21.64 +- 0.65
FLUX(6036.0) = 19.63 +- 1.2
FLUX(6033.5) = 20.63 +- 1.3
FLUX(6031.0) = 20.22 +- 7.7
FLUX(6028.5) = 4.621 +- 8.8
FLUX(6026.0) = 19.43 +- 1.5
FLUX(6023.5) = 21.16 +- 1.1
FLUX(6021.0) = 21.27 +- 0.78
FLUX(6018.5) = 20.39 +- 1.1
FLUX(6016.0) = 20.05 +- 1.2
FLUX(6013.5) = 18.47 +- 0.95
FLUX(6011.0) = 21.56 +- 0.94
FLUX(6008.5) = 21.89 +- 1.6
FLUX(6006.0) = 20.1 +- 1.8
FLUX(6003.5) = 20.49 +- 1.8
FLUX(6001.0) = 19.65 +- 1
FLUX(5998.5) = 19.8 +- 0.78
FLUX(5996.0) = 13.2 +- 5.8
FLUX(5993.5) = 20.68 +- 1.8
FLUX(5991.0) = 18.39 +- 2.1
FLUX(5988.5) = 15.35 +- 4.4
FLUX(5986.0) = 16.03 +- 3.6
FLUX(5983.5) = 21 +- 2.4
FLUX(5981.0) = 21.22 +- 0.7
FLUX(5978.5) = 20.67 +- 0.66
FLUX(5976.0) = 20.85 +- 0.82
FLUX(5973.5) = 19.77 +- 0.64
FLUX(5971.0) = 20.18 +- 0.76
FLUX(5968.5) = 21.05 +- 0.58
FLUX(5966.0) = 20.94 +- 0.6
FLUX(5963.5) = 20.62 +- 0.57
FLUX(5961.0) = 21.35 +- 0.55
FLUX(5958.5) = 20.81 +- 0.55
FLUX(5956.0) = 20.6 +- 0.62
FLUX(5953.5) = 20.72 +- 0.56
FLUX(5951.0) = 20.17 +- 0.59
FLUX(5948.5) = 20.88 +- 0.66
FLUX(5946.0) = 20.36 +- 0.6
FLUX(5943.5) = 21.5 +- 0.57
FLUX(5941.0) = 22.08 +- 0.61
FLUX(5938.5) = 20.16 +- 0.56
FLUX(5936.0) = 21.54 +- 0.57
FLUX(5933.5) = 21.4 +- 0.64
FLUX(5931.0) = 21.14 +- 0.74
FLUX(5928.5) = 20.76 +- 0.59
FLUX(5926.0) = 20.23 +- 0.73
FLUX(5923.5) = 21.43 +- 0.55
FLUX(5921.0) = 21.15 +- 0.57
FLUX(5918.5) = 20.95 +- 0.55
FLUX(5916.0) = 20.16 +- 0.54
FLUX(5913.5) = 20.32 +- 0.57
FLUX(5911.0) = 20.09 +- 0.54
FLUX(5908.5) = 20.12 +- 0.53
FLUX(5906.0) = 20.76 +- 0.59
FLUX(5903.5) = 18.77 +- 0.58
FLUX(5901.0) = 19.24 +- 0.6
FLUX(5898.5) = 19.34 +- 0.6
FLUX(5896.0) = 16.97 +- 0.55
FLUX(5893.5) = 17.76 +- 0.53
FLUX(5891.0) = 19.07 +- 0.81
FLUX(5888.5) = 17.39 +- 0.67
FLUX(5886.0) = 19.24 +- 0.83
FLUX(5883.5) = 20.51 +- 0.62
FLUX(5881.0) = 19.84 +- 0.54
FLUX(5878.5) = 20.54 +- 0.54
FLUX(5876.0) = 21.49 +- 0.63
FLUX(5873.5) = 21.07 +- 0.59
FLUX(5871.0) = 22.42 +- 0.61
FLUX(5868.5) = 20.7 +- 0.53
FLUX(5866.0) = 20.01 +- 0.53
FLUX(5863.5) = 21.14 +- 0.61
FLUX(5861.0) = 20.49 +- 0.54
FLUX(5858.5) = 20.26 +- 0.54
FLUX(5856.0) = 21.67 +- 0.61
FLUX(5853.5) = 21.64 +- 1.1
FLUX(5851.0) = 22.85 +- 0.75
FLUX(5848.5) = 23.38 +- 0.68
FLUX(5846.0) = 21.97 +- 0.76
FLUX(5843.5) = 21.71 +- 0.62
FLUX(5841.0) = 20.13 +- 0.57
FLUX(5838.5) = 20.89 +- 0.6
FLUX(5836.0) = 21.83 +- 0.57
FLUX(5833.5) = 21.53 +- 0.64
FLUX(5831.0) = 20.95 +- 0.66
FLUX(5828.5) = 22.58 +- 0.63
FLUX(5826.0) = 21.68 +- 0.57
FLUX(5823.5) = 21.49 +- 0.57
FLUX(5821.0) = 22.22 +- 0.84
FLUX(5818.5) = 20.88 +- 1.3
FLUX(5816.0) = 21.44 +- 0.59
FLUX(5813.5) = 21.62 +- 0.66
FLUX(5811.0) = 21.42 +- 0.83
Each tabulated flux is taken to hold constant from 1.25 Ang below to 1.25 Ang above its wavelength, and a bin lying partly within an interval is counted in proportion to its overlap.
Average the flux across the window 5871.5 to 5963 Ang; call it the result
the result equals 20.3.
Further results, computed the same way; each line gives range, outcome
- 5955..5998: 19.6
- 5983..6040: 18.9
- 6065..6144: 20.5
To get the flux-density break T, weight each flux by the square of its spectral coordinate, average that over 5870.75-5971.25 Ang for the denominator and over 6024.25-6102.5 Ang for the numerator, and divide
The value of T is 1.03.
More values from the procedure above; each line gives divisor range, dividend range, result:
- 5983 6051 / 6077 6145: 1.08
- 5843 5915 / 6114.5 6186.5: 1.07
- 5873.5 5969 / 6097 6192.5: 1.09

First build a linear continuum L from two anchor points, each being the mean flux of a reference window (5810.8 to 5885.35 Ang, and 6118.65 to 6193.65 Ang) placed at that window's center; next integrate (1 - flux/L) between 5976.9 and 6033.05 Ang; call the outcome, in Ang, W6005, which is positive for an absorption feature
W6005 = 4.6 Ang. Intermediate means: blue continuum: 21.3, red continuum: 20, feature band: 18.9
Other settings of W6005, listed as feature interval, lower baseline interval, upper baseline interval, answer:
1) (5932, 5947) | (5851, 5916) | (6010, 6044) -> -1.1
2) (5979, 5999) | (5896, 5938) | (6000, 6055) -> 1.9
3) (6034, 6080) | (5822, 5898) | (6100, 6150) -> -1.2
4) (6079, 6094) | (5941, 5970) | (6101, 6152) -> 1.7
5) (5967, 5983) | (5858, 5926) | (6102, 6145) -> -0.2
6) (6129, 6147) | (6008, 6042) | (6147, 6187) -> -0.5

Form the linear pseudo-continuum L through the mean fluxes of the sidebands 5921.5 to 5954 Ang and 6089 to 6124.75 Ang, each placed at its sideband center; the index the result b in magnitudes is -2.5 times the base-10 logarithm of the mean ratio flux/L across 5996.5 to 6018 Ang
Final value 0.04 mag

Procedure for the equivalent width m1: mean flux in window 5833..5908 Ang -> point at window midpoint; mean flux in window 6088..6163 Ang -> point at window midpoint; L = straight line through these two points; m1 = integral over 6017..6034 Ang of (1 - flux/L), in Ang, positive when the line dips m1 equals 1.8 Ang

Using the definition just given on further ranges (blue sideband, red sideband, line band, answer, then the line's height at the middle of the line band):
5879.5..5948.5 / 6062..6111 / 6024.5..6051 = 1.5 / 20.5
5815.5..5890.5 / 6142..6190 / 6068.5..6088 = 0.3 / 20.4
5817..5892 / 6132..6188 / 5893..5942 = 1.5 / 20.9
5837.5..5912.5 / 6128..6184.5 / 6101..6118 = -2.1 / 20.1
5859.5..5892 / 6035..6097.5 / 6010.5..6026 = 0.1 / 20.5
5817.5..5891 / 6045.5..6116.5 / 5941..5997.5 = 3.1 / 21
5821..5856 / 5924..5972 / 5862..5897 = 2.5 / 21.4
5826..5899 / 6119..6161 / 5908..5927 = -0.1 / 20.5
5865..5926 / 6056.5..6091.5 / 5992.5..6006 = 1.0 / 20.4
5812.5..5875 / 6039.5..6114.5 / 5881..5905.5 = 2.9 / 21.4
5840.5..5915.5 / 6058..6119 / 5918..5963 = -1.0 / 20.5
